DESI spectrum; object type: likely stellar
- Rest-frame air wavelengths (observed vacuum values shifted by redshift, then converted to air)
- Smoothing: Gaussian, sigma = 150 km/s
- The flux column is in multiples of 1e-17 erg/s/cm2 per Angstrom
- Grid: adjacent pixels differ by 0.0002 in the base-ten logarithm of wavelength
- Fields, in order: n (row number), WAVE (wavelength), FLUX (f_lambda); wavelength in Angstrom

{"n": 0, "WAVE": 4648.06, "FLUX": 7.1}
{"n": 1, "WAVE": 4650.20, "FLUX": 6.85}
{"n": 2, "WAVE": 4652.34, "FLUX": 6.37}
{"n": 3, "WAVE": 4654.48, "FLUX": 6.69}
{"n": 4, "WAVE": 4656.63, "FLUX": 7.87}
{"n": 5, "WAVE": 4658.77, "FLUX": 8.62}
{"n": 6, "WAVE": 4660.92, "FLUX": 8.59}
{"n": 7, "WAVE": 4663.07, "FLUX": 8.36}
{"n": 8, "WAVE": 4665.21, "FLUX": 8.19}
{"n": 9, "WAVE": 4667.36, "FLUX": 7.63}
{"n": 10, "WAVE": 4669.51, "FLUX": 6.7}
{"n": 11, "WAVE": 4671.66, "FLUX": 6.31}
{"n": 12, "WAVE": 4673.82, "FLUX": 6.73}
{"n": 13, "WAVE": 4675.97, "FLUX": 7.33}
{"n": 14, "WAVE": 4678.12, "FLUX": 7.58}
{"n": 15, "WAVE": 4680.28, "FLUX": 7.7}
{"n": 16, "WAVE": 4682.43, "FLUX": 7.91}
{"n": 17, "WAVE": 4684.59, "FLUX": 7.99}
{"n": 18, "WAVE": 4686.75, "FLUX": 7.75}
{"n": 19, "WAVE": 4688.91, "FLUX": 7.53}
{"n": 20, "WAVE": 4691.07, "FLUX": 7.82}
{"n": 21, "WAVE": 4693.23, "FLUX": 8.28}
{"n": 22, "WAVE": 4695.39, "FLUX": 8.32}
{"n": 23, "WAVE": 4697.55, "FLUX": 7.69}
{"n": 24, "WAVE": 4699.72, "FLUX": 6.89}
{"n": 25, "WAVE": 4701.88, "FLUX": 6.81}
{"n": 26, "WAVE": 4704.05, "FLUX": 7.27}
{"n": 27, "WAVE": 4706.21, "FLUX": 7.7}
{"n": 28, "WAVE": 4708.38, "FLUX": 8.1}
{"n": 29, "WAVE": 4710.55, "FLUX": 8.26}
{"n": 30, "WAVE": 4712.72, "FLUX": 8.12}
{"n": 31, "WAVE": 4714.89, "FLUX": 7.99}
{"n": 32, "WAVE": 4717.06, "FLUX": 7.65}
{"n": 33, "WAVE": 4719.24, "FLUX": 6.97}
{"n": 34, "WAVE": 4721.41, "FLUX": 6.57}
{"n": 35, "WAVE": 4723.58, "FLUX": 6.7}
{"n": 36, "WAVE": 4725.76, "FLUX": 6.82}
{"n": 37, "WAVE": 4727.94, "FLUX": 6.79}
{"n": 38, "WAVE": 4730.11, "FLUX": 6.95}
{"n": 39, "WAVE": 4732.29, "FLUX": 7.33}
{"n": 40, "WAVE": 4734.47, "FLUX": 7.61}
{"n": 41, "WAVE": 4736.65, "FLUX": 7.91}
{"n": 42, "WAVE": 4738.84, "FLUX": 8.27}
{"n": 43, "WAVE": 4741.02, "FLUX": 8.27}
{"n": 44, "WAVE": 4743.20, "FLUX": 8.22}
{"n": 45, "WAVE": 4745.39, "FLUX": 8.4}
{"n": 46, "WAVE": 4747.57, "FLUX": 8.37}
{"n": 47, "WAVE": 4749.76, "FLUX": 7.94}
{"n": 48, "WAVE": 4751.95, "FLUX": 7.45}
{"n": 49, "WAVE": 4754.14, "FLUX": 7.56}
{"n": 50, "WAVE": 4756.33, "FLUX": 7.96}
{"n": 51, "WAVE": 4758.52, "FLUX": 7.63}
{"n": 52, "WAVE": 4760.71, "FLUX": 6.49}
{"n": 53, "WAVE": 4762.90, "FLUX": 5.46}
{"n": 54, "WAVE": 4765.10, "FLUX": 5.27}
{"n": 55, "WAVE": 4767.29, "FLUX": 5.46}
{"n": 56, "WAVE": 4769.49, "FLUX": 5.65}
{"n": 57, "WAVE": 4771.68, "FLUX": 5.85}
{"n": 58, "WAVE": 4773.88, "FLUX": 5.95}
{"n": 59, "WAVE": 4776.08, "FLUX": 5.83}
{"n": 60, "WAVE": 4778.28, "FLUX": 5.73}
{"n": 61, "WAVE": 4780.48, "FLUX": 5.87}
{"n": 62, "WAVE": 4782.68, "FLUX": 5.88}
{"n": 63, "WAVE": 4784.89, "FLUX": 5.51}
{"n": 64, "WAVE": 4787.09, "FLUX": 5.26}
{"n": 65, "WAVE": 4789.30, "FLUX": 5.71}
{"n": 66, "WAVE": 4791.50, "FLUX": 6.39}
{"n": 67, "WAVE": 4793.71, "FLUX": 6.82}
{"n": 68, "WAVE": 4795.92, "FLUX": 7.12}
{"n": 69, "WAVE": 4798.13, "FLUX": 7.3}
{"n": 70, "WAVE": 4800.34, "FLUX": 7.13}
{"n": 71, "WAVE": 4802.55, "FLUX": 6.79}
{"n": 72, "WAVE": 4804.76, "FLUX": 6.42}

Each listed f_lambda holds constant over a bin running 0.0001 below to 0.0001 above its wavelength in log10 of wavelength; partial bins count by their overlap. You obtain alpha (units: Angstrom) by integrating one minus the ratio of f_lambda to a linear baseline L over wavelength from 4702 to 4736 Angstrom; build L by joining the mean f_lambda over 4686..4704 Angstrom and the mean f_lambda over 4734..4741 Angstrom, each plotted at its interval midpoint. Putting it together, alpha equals 1.96 Angstrom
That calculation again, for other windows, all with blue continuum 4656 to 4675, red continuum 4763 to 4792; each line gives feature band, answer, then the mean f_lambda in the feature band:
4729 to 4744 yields -3.22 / 7.79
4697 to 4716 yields -1.95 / 7.65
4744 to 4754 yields -2.90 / 7.99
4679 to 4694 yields -1.14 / 7.84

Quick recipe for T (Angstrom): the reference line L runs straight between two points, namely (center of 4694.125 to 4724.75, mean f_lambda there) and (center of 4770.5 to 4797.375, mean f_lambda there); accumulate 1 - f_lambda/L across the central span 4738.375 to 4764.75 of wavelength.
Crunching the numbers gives -3.61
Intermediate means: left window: 7.51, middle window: 7.59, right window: 6.01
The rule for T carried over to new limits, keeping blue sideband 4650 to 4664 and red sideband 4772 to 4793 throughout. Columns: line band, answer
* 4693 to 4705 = -0.8 Angstrom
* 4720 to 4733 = -0.4 Angstrom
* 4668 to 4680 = 0.6 Angstrom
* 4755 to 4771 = -0.5 Angstrom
